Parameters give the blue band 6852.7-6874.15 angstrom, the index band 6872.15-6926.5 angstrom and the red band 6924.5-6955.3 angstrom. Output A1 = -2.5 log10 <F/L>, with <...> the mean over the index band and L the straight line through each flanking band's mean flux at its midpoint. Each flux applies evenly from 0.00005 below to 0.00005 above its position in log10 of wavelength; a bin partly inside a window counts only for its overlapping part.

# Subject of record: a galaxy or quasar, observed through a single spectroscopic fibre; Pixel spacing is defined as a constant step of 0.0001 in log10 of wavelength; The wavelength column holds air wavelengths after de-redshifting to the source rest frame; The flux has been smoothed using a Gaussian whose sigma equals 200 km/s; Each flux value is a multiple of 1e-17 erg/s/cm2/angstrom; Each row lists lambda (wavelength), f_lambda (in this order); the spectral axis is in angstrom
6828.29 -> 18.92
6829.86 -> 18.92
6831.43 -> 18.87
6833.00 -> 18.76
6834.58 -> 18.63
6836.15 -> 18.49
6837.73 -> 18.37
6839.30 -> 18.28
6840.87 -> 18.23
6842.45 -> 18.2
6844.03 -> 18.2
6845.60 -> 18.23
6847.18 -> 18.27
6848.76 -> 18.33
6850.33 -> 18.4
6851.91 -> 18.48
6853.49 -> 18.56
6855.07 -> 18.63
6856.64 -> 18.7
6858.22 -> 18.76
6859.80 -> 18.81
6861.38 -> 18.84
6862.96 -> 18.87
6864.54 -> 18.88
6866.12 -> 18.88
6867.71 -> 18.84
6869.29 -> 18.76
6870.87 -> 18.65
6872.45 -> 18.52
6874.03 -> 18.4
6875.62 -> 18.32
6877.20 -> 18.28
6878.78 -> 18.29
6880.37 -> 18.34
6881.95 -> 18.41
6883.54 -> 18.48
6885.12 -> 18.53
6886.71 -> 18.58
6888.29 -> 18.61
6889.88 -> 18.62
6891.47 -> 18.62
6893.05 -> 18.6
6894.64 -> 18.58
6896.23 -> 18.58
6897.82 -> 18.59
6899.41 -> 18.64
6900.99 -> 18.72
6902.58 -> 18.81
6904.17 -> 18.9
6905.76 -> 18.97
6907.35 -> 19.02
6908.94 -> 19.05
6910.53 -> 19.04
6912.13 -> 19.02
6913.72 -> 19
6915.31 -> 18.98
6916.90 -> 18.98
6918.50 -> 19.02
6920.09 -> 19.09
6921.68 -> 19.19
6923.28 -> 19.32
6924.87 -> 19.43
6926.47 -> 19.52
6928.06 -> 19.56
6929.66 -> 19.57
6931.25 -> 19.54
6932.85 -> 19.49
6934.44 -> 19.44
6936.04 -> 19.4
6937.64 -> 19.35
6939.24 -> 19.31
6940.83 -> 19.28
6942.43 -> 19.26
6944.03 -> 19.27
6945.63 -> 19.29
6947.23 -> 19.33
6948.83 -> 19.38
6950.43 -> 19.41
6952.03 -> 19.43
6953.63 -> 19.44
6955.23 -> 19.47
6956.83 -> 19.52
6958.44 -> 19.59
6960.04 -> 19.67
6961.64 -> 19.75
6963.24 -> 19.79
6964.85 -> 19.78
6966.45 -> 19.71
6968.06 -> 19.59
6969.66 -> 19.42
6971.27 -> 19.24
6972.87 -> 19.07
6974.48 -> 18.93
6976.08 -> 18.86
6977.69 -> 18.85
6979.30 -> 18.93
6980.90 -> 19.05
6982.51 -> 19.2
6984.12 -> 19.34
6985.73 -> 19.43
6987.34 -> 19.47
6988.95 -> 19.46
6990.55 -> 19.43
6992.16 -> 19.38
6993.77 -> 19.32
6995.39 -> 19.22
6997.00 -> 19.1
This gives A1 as 0.02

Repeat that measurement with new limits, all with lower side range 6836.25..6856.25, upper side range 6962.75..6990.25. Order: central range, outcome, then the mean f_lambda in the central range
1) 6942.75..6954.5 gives -0.015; 19.4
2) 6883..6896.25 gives 0.005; 18.6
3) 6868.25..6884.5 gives 0.007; 18.5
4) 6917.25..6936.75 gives -0.024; 19.4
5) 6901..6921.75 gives -0.009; 19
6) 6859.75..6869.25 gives -0.020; 18.8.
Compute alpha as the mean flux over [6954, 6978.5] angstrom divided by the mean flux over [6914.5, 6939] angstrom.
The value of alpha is 1.00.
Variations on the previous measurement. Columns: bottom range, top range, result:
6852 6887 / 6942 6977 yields 1.04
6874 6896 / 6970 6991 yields 1.04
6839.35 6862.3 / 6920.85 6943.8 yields 1.05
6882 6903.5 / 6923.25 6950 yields 1.04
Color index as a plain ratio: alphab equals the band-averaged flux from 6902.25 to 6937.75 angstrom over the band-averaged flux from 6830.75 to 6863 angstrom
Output 1.04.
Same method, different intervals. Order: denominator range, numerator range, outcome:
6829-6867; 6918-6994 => 1.04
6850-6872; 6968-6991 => 1.03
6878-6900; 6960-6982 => 1.04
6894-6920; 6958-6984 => 1.02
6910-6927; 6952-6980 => 1.01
